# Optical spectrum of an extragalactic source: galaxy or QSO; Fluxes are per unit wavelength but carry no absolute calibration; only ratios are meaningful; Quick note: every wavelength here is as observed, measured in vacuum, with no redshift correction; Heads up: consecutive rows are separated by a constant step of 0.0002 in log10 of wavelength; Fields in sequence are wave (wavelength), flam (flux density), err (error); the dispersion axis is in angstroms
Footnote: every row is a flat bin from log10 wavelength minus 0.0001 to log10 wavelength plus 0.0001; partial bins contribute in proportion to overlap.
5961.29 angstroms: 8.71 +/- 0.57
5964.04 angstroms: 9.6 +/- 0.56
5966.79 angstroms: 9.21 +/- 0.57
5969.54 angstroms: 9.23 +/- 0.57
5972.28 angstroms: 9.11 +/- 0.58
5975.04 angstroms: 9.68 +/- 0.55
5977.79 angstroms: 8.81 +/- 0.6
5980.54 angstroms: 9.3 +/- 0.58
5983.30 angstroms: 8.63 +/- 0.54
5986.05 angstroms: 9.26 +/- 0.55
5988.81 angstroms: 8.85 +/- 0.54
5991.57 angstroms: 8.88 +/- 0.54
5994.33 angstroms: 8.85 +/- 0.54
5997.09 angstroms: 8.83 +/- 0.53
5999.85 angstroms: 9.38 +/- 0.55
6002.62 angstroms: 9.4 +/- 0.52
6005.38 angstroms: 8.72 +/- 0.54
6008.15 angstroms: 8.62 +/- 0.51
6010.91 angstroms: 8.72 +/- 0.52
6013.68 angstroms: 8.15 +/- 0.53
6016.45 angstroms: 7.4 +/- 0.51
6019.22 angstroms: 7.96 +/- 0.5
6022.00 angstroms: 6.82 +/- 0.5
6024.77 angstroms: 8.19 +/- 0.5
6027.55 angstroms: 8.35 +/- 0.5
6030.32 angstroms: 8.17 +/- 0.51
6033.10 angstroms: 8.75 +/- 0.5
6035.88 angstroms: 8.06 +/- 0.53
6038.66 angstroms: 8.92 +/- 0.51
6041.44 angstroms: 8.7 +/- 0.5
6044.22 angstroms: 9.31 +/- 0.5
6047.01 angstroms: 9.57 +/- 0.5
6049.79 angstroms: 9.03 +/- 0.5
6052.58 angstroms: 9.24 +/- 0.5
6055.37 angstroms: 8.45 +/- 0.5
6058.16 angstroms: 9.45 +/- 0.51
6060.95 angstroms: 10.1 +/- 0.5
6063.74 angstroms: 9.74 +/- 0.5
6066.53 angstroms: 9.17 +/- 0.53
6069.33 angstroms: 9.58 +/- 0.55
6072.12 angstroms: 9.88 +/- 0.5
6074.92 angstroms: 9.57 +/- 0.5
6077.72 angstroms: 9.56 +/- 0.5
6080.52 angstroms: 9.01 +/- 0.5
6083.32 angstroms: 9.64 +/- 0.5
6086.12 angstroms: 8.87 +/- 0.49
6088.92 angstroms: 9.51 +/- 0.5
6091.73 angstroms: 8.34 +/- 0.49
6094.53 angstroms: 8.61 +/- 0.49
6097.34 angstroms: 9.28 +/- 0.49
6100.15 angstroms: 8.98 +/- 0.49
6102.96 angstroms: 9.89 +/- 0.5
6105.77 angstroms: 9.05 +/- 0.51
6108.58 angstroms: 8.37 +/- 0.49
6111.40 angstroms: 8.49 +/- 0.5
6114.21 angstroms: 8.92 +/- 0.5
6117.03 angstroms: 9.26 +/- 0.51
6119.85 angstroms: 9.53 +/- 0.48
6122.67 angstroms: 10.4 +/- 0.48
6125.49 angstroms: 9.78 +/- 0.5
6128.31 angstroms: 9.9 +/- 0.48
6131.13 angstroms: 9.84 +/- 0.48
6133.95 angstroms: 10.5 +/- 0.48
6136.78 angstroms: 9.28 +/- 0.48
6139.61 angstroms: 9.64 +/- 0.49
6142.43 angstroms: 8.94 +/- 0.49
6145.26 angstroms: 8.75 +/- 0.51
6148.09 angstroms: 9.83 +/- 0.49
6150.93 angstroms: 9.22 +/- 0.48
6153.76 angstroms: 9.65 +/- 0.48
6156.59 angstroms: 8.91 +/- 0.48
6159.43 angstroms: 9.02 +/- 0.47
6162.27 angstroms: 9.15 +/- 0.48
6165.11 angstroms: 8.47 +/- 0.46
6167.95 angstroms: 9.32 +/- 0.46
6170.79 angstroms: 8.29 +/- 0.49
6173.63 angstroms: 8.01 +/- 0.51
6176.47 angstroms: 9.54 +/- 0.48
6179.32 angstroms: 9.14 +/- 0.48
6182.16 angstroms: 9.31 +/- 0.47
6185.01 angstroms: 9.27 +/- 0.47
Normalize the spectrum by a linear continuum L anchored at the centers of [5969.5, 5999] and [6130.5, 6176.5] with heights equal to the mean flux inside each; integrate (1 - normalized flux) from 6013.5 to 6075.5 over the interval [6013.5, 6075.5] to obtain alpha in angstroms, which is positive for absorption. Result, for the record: 1.89 angstroms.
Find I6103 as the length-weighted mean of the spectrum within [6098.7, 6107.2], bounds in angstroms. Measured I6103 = 9.31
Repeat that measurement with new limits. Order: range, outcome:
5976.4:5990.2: 8.97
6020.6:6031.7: 7.88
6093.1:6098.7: 8.94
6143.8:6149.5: 9.29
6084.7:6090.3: 9.2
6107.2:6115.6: 8.59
